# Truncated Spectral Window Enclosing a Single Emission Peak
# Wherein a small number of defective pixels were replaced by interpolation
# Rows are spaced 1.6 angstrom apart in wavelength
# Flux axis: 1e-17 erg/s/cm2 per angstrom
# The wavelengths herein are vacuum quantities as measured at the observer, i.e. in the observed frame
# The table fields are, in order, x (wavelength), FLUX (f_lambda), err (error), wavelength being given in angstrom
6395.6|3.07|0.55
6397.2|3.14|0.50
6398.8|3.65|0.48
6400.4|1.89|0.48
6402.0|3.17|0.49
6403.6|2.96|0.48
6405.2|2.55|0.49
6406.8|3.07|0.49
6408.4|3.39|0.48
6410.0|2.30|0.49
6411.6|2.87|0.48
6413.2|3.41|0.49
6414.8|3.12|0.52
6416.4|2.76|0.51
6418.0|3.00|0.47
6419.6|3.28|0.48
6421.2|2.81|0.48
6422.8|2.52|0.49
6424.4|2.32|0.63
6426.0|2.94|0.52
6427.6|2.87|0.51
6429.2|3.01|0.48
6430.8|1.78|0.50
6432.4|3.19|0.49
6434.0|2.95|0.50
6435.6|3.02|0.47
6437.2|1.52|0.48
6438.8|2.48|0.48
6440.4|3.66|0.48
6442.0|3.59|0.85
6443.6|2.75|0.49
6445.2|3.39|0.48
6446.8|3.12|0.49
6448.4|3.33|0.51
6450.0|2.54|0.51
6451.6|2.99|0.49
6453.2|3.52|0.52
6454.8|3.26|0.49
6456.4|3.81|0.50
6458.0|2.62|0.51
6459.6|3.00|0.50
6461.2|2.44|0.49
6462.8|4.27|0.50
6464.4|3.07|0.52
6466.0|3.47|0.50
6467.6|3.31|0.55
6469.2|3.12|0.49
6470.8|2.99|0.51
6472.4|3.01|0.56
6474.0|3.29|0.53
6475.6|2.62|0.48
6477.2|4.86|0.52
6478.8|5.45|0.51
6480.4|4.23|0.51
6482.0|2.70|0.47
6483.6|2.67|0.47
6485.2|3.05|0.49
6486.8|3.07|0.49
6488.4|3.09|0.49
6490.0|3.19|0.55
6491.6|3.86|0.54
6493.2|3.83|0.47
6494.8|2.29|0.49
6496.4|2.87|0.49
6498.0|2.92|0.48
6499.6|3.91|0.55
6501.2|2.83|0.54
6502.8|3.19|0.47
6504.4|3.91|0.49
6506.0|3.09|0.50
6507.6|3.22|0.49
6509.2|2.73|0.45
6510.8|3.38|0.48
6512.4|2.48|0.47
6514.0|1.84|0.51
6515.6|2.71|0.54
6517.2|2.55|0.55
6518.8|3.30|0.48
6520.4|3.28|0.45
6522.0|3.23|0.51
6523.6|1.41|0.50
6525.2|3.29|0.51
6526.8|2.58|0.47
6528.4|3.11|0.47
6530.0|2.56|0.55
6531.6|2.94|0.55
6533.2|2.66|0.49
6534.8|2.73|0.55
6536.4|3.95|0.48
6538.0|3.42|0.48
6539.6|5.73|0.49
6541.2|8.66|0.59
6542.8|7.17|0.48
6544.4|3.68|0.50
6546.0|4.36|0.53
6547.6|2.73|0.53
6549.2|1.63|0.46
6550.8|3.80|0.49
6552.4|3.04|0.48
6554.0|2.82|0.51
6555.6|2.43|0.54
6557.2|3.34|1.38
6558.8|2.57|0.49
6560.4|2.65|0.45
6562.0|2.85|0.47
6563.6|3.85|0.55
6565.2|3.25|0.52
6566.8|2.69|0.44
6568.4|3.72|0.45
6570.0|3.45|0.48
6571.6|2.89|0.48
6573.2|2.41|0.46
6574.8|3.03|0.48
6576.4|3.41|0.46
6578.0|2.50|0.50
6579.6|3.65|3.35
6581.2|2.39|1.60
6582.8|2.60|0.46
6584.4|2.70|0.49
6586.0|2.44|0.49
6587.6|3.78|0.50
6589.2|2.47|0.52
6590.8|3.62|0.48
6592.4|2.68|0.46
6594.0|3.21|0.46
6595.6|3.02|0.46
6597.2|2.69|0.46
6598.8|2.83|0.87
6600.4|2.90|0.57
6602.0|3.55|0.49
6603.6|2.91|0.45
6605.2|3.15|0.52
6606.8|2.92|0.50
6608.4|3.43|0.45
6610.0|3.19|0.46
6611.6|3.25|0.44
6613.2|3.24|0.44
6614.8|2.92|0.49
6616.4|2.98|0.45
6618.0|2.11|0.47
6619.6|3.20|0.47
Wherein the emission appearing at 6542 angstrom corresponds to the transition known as [O III] 5007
